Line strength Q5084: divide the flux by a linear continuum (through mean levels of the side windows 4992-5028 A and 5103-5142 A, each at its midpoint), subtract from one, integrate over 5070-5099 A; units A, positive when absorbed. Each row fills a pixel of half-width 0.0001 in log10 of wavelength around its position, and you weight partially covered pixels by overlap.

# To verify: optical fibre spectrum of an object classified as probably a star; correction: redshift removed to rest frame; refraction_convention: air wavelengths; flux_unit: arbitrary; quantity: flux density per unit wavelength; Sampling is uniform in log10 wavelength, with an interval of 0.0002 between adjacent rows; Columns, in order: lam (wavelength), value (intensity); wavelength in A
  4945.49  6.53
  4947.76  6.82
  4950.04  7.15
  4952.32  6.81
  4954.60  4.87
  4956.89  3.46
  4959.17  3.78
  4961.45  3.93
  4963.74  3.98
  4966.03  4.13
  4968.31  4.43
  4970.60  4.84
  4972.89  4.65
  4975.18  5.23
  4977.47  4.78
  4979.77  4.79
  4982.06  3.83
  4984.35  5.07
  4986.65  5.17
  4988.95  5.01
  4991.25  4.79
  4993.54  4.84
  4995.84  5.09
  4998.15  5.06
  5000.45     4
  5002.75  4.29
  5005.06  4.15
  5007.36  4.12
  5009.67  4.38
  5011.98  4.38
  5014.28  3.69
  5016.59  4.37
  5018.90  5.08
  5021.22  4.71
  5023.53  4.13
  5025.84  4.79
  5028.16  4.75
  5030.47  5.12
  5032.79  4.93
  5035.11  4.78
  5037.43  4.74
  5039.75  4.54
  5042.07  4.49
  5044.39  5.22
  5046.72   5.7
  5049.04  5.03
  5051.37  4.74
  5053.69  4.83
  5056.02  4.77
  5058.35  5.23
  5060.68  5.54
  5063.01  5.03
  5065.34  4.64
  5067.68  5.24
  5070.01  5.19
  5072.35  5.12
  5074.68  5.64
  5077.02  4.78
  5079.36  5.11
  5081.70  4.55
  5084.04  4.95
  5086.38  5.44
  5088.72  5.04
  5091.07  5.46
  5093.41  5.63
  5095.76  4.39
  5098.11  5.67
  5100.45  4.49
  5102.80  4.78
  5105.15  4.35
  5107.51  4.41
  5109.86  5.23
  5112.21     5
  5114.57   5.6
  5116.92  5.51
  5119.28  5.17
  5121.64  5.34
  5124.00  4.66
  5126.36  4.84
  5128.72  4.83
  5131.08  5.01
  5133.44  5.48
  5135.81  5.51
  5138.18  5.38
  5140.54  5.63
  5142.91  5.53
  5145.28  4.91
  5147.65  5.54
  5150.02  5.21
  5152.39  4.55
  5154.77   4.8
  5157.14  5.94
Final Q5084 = -1.44 A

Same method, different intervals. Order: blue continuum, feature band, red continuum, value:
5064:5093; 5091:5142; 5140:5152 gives 1.1 A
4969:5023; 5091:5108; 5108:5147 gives 0.7 A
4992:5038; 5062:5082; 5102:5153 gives -0.8 A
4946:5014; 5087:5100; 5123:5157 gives -0.4 A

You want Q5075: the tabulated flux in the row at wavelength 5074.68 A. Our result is 5.64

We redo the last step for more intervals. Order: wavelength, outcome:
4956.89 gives 3.46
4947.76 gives 6.82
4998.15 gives 5.06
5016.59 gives 4.37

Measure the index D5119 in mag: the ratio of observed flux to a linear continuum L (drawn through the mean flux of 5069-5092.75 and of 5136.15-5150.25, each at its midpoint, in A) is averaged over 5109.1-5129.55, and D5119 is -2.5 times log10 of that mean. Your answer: 0.03 mag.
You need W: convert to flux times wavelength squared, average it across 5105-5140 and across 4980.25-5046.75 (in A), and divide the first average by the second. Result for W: 1.2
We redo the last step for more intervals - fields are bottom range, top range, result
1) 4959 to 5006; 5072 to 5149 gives 1.18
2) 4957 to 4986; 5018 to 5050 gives 1.12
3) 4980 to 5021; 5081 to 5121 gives 1.15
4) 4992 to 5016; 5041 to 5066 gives 1.16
